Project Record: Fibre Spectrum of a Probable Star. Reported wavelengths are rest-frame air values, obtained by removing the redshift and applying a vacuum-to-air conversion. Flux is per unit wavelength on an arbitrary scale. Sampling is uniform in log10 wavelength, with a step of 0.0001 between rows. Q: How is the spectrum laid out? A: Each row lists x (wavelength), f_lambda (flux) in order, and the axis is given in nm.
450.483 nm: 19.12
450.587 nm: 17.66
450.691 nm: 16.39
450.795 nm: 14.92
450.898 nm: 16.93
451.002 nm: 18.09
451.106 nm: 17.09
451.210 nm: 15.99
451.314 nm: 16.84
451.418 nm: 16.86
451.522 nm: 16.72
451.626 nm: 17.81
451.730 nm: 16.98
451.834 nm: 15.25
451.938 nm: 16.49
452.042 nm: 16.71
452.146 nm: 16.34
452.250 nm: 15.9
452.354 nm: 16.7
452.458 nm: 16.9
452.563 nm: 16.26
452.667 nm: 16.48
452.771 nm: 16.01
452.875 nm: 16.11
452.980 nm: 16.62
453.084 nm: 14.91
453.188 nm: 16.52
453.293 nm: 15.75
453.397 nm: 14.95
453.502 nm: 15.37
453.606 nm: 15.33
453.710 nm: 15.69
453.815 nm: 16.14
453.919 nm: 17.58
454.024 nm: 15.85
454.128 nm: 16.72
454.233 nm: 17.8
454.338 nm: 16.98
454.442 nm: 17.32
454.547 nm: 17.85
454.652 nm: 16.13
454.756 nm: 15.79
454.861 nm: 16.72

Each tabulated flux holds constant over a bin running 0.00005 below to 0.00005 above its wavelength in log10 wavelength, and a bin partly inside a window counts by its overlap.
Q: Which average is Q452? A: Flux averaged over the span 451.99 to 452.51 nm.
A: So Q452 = 16.5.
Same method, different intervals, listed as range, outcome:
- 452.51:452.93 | 16.2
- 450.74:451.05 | 16.6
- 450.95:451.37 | 17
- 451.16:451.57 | 16.6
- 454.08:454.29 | 17.2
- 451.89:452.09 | 16.6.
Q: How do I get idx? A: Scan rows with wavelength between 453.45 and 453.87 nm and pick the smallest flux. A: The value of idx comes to 15.33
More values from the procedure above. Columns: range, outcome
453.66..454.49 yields 15.69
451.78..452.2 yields 15.25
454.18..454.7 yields 16.13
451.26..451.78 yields 16.72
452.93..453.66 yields 14.91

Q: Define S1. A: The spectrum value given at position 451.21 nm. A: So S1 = 15.99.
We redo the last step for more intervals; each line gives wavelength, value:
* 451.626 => 17.81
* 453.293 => 15.75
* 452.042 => 16.71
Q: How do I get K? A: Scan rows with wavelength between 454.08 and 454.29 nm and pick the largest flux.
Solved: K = 17.8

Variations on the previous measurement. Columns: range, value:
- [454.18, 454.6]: 17.85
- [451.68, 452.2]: 16.98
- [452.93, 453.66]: 16.62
